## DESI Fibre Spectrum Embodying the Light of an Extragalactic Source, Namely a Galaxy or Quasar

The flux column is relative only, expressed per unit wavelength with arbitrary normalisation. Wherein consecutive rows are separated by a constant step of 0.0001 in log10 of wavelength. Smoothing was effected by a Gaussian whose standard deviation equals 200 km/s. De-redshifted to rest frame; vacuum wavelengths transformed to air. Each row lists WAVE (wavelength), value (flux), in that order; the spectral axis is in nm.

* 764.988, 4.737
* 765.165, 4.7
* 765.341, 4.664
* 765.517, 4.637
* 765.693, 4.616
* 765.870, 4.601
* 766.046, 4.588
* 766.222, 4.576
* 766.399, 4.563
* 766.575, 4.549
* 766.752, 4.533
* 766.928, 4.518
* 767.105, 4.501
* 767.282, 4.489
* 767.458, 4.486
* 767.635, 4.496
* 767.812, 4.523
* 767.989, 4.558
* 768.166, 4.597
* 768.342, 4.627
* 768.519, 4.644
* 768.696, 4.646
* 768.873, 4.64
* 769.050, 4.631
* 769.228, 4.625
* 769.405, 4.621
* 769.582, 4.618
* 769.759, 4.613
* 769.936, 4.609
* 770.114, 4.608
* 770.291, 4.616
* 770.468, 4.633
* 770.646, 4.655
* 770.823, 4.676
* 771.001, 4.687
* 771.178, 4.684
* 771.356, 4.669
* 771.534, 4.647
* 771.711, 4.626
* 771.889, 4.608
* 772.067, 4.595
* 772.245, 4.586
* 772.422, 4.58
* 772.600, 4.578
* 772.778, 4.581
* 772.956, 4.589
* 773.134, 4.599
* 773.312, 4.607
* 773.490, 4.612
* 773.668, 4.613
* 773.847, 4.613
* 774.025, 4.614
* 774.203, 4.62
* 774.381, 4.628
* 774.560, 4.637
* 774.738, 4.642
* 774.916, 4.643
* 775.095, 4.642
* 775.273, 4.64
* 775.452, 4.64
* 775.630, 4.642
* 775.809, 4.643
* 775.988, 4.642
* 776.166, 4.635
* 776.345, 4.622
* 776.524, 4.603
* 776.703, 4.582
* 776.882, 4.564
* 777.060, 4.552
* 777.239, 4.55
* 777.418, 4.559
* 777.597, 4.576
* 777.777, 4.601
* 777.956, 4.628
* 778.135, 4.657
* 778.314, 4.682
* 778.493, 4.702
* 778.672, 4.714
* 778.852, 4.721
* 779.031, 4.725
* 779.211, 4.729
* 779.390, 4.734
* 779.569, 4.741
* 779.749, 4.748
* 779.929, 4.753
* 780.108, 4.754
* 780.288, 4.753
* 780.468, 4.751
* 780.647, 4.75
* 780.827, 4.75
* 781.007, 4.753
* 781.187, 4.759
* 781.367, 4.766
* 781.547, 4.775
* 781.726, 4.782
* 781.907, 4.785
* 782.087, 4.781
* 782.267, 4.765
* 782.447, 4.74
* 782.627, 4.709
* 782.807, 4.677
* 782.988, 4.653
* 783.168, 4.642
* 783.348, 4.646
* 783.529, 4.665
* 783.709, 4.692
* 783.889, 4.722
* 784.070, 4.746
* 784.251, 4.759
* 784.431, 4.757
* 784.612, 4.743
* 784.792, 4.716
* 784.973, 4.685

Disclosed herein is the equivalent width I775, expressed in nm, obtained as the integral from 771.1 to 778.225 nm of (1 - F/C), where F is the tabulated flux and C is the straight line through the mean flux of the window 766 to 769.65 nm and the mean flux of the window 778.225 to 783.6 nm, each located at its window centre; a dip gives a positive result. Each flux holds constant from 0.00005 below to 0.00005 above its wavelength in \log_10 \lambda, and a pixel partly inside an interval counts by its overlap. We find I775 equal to 0.06 nm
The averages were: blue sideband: 4.57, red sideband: 4.73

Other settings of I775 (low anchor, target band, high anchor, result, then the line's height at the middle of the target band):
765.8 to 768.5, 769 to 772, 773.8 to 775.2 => -0.032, 4.59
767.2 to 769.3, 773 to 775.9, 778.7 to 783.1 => 0.020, 4.66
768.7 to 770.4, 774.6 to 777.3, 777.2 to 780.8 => 0.031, 4.67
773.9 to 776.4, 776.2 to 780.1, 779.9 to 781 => 0.038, 4.7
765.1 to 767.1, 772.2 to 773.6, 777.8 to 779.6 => 0.018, 4.65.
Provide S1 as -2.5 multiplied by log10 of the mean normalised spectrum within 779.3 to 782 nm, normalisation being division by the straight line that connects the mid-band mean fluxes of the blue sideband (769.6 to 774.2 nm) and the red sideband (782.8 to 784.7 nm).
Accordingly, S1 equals -0.018 mag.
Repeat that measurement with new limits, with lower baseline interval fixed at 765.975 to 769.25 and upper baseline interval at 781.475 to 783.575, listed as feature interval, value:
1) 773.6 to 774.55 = 0.00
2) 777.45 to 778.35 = 0.01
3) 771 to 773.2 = 0.00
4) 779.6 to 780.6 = -0.01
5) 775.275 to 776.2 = 0.00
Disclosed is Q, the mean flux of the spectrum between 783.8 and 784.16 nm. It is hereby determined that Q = 4.73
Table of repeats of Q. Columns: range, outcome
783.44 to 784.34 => 4.72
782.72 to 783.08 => 4.66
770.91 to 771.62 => 4.67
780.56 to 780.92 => 4.74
